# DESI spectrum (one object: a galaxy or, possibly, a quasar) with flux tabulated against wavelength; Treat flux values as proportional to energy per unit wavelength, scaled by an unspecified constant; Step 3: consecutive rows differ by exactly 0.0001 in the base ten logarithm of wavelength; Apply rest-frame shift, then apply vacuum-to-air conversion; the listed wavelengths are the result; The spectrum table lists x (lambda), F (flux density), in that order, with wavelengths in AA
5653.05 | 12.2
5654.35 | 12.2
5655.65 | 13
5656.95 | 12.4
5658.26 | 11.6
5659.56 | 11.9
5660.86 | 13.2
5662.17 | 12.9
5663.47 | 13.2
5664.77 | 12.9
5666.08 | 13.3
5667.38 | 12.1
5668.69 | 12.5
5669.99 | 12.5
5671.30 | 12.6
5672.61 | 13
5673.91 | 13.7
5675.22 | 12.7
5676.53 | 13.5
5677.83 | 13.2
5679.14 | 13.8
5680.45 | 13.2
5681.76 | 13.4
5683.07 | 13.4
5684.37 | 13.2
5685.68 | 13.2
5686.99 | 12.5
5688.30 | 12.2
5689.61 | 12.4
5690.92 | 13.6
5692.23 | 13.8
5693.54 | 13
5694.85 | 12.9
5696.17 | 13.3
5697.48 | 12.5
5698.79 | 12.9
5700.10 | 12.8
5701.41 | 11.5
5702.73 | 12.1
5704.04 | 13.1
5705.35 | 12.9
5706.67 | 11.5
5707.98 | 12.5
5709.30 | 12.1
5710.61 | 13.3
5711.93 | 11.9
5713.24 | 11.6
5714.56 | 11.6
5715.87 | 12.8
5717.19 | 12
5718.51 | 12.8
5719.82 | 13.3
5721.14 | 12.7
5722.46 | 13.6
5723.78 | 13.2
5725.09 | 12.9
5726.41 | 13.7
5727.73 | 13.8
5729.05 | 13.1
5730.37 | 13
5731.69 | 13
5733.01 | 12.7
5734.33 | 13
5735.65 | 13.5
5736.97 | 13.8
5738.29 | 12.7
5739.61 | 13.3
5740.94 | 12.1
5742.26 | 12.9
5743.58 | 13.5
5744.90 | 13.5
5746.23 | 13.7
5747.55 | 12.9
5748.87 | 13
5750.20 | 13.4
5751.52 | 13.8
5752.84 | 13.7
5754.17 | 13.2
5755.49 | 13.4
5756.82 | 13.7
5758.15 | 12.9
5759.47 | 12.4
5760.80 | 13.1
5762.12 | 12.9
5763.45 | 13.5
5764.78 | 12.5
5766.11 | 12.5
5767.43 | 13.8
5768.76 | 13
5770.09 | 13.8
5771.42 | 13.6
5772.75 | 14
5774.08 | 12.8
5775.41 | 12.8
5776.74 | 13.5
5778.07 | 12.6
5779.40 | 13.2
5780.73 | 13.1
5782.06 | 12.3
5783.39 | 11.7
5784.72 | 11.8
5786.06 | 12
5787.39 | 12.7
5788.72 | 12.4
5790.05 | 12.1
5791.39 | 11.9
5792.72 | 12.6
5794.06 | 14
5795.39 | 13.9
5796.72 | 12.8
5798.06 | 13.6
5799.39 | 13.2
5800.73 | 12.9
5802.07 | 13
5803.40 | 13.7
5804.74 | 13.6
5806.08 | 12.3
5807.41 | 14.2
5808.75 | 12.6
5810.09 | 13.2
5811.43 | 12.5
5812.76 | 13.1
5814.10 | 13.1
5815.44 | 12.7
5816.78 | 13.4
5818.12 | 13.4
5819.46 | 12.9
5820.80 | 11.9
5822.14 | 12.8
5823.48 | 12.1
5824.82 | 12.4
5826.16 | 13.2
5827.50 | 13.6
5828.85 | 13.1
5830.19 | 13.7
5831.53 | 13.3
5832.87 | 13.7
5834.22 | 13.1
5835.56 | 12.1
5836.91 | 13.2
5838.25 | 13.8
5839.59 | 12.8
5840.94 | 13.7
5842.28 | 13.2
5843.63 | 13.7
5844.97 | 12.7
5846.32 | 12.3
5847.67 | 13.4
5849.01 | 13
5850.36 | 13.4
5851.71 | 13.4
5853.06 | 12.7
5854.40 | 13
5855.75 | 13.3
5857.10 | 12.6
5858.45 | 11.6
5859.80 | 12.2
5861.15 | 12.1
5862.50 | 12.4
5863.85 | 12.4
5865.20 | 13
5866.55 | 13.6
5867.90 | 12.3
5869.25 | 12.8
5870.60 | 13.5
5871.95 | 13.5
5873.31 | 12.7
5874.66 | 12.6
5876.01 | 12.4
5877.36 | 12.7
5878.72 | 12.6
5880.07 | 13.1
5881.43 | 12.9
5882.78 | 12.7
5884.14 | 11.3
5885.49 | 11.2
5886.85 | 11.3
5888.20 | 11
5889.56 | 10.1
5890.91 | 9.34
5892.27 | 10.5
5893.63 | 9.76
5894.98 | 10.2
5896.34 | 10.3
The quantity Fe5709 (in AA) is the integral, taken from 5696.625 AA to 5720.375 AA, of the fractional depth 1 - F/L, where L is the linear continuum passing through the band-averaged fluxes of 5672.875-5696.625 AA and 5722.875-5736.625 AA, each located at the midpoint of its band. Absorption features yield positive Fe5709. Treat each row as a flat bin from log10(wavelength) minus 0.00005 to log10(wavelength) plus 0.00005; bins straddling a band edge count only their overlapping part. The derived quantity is 1.4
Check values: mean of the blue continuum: 13.2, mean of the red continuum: 13.2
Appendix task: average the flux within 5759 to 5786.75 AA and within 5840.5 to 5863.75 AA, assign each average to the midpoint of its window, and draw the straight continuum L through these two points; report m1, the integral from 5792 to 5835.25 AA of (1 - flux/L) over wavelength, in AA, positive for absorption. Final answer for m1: -0.8 AA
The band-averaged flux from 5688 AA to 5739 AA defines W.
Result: 12.8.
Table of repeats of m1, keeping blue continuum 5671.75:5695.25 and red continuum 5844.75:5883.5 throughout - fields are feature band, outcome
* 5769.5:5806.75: 0.0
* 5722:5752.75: -0.4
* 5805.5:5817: -0.1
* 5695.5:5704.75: 0.4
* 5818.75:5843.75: -0.4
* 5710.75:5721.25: 0.6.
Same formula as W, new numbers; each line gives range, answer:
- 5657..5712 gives 12.8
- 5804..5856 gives 13.1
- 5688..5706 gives 12.8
